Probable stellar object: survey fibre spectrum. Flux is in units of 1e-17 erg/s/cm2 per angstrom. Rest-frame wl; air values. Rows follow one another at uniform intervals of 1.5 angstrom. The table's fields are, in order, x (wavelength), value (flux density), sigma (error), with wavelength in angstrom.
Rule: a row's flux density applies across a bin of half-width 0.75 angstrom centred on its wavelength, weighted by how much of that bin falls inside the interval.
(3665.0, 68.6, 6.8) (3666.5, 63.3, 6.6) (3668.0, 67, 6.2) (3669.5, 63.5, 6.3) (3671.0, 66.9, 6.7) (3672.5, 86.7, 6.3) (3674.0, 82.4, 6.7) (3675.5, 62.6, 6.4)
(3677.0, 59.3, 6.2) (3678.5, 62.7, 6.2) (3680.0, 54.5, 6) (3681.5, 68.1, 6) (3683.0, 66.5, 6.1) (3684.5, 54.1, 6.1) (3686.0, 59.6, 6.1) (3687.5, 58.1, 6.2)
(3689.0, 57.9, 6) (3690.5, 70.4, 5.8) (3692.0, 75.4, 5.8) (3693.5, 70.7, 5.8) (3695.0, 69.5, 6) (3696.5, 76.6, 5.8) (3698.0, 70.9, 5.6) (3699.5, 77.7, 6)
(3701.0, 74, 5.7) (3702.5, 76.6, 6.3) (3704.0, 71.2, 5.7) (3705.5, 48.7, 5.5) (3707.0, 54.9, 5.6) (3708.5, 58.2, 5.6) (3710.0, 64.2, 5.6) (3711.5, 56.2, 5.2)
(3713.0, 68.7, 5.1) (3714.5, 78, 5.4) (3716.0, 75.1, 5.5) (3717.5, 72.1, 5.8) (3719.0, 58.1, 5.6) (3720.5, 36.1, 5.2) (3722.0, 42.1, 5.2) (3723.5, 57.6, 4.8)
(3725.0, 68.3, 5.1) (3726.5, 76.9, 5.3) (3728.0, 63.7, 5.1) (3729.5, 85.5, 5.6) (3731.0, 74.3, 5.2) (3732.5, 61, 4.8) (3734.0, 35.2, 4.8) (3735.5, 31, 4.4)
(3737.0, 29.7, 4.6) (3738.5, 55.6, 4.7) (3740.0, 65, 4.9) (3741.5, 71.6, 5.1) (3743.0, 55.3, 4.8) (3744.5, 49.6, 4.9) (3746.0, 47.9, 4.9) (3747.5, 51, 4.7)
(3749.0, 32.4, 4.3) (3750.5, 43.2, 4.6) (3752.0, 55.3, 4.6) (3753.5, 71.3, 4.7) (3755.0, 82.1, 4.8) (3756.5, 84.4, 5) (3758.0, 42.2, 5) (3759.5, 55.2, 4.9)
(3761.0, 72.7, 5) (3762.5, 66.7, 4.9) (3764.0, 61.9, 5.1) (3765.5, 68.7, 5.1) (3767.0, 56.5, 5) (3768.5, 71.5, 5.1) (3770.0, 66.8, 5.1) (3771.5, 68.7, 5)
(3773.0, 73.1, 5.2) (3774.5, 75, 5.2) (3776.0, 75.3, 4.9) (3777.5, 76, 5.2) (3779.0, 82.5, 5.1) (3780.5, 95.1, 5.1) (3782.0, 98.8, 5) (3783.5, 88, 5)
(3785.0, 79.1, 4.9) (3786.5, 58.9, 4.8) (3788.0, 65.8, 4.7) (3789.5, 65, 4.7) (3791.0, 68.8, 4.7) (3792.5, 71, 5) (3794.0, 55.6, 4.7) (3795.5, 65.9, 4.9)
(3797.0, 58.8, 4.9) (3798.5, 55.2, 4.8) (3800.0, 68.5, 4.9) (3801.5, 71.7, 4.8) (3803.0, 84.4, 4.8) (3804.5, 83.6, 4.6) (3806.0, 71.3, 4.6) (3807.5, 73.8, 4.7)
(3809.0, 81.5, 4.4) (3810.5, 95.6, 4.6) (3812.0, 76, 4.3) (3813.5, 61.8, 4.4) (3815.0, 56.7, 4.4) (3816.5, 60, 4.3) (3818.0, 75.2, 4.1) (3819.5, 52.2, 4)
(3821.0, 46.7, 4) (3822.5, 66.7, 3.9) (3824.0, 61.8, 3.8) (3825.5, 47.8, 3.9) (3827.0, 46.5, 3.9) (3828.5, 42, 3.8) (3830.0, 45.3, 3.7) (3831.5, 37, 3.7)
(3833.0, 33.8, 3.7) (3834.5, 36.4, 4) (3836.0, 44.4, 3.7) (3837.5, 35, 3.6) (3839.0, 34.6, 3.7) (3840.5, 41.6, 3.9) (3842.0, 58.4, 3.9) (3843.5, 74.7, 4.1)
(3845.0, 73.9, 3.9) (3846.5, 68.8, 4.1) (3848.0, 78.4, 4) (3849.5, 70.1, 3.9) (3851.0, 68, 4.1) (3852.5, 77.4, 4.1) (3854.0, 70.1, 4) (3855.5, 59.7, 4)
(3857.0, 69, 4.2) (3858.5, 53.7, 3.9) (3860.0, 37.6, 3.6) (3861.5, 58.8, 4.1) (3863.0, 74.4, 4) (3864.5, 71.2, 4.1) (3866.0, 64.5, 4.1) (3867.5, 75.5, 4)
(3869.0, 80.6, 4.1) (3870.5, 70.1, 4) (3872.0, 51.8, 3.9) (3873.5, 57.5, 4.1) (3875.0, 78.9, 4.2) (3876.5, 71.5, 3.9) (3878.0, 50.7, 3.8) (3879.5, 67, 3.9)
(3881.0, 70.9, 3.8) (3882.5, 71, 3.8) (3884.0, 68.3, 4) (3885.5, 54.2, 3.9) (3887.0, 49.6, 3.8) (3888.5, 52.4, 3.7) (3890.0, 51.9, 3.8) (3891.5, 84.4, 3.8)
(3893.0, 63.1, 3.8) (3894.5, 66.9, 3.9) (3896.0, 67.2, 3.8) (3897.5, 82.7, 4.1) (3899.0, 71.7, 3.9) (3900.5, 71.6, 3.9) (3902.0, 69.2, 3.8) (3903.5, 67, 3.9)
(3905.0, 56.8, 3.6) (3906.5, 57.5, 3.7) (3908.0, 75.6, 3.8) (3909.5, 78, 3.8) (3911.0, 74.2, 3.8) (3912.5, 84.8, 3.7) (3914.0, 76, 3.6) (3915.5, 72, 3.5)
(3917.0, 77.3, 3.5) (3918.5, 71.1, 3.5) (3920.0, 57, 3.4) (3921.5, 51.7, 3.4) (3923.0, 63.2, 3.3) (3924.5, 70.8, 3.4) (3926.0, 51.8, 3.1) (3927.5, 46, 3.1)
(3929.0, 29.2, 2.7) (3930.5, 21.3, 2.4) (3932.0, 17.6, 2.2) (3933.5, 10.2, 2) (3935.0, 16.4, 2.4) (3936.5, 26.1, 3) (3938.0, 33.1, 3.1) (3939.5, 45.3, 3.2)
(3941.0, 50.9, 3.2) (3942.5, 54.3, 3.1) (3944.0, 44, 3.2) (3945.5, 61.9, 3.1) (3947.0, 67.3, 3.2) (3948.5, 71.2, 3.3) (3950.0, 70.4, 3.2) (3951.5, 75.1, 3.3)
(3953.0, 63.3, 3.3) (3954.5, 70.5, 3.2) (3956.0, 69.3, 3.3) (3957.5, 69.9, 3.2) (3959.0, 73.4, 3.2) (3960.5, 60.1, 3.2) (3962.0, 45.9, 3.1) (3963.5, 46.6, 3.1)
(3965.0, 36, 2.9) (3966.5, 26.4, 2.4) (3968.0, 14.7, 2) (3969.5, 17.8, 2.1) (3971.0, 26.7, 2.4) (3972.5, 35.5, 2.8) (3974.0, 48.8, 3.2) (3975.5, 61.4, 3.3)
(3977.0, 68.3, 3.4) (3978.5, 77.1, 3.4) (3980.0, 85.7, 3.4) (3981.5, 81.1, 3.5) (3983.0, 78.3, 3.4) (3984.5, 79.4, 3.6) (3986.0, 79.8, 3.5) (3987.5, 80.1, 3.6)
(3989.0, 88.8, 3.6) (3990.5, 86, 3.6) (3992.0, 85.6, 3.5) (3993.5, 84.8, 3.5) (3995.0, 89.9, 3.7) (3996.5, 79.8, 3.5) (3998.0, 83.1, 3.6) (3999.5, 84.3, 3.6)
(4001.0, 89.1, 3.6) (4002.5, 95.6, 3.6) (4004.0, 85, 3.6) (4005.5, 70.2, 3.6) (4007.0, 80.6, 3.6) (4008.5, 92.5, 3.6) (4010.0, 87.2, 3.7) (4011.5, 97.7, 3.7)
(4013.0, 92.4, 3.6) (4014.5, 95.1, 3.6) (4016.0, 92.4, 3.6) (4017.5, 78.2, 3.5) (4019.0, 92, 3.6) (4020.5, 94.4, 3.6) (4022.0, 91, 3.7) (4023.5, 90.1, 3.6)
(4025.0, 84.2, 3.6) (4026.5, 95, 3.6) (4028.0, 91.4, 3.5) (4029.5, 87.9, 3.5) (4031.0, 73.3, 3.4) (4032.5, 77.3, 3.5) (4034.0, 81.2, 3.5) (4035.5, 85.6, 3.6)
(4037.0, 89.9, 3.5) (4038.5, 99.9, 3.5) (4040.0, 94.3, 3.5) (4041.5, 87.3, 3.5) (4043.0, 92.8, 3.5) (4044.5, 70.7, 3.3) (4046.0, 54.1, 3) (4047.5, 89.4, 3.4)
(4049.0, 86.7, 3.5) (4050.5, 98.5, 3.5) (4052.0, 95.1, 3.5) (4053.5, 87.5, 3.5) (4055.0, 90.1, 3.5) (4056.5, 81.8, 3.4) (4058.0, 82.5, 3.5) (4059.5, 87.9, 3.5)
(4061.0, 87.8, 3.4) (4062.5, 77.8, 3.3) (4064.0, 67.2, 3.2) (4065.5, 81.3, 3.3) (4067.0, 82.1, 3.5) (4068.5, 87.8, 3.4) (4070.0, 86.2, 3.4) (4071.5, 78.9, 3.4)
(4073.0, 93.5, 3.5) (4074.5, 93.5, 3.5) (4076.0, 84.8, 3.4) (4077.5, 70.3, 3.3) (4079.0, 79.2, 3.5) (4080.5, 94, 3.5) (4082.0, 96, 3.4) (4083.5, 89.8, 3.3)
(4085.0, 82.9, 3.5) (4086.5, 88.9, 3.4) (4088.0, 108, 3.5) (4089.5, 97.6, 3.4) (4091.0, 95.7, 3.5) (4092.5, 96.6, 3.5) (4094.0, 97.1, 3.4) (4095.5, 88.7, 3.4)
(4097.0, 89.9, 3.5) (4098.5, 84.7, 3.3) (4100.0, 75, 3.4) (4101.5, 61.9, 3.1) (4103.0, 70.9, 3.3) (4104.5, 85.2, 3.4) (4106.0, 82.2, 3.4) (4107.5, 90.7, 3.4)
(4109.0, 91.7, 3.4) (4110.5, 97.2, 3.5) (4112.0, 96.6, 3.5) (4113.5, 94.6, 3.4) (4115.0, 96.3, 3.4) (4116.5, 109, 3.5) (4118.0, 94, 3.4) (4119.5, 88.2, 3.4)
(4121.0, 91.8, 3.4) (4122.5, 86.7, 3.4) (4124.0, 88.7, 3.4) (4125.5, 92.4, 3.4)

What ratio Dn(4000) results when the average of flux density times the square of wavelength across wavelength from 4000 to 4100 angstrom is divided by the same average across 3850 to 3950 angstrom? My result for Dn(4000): 1.56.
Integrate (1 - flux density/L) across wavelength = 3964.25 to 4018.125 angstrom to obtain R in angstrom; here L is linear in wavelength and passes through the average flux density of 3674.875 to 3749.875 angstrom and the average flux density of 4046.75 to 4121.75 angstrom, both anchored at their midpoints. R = 5.6 angstrom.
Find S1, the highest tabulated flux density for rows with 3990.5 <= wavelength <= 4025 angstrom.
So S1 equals 97.7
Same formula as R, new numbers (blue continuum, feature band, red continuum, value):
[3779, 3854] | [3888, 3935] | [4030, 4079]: 7.6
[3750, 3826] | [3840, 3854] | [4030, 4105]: 0.8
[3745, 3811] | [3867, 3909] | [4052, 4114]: 5.0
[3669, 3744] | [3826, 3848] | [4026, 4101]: 7.0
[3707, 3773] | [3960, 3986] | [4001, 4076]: 8.9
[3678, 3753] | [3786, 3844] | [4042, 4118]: 6.9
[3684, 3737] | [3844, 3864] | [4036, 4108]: 1.7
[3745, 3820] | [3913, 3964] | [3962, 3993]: 6.3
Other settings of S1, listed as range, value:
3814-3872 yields 80.6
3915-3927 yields 77.3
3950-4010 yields 95.6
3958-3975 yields 73.4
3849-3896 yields 84.4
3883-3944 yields 84.8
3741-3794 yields 98.8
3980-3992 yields 88.8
